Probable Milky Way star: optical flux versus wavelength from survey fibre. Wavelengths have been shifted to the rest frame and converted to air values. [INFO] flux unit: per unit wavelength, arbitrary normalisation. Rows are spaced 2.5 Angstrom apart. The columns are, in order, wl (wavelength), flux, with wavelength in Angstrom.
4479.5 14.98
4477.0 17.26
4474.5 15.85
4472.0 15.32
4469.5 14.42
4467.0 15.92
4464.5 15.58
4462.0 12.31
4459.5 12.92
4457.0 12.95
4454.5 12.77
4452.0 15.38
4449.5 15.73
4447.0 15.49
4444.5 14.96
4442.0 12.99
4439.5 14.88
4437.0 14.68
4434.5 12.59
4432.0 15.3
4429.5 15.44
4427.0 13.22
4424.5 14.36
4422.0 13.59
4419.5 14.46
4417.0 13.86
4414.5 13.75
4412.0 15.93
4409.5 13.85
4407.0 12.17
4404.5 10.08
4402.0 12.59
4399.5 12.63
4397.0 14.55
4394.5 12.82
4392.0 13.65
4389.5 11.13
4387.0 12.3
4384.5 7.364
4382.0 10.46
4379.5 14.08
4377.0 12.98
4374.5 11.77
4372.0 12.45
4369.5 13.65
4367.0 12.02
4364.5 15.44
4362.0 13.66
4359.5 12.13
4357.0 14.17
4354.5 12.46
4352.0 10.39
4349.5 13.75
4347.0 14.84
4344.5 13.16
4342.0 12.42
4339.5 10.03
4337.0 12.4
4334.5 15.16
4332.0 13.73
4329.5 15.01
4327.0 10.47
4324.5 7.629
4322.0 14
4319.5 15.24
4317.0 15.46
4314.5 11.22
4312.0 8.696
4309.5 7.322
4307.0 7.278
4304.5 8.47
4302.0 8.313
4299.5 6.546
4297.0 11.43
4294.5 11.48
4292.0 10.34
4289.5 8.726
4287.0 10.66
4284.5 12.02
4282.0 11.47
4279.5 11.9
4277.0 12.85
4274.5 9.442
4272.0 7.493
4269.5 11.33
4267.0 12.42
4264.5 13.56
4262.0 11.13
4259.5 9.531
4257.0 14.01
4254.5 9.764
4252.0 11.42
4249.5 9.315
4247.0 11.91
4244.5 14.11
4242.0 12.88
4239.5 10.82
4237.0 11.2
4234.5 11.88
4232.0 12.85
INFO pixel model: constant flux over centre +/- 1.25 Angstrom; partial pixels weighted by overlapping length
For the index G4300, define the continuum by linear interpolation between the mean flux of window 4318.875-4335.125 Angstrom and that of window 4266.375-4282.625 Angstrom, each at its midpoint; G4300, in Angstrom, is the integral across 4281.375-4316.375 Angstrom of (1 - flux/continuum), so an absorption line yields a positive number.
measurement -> 6.4 Angstrom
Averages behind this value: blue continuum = 10.9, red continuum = 12.9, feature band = 9.64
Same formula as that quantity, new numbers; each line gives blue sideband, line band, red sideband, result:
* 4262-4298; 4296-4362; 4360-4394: 0.7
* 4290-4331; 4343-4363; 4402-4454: -2.1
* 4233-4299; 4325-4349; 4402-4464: -1.0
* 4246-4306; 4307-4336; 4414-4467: -0.8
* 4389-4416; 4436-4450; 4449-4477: -0.7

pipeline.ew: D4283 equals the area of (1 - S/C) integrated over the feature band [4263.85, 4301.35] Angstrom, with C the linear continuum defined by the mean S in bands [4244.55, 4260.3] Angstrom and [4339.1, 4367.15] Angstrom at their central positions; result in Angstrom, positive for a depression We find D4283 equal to 3.43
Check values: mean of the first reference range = 11.3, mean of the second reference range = 13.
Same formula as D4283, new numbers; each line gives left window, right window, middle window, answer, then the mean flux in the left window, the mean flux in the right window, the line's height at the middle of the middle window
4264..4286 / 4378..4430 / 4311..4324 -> -0.9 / 11.3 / 12.9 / 11.8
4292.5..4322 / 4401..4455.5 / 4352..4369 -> -1.7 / 10.3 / 14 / 11.9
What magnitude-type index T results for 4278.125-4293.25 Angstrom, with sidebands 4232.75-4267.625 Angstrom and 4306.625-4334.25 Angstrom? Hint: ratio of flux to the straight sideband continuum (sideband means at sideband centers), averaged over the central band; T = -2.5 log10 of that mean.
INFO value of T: 0.08 mag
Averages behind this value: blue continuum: 11.7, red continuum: 11.7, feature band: 10.9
